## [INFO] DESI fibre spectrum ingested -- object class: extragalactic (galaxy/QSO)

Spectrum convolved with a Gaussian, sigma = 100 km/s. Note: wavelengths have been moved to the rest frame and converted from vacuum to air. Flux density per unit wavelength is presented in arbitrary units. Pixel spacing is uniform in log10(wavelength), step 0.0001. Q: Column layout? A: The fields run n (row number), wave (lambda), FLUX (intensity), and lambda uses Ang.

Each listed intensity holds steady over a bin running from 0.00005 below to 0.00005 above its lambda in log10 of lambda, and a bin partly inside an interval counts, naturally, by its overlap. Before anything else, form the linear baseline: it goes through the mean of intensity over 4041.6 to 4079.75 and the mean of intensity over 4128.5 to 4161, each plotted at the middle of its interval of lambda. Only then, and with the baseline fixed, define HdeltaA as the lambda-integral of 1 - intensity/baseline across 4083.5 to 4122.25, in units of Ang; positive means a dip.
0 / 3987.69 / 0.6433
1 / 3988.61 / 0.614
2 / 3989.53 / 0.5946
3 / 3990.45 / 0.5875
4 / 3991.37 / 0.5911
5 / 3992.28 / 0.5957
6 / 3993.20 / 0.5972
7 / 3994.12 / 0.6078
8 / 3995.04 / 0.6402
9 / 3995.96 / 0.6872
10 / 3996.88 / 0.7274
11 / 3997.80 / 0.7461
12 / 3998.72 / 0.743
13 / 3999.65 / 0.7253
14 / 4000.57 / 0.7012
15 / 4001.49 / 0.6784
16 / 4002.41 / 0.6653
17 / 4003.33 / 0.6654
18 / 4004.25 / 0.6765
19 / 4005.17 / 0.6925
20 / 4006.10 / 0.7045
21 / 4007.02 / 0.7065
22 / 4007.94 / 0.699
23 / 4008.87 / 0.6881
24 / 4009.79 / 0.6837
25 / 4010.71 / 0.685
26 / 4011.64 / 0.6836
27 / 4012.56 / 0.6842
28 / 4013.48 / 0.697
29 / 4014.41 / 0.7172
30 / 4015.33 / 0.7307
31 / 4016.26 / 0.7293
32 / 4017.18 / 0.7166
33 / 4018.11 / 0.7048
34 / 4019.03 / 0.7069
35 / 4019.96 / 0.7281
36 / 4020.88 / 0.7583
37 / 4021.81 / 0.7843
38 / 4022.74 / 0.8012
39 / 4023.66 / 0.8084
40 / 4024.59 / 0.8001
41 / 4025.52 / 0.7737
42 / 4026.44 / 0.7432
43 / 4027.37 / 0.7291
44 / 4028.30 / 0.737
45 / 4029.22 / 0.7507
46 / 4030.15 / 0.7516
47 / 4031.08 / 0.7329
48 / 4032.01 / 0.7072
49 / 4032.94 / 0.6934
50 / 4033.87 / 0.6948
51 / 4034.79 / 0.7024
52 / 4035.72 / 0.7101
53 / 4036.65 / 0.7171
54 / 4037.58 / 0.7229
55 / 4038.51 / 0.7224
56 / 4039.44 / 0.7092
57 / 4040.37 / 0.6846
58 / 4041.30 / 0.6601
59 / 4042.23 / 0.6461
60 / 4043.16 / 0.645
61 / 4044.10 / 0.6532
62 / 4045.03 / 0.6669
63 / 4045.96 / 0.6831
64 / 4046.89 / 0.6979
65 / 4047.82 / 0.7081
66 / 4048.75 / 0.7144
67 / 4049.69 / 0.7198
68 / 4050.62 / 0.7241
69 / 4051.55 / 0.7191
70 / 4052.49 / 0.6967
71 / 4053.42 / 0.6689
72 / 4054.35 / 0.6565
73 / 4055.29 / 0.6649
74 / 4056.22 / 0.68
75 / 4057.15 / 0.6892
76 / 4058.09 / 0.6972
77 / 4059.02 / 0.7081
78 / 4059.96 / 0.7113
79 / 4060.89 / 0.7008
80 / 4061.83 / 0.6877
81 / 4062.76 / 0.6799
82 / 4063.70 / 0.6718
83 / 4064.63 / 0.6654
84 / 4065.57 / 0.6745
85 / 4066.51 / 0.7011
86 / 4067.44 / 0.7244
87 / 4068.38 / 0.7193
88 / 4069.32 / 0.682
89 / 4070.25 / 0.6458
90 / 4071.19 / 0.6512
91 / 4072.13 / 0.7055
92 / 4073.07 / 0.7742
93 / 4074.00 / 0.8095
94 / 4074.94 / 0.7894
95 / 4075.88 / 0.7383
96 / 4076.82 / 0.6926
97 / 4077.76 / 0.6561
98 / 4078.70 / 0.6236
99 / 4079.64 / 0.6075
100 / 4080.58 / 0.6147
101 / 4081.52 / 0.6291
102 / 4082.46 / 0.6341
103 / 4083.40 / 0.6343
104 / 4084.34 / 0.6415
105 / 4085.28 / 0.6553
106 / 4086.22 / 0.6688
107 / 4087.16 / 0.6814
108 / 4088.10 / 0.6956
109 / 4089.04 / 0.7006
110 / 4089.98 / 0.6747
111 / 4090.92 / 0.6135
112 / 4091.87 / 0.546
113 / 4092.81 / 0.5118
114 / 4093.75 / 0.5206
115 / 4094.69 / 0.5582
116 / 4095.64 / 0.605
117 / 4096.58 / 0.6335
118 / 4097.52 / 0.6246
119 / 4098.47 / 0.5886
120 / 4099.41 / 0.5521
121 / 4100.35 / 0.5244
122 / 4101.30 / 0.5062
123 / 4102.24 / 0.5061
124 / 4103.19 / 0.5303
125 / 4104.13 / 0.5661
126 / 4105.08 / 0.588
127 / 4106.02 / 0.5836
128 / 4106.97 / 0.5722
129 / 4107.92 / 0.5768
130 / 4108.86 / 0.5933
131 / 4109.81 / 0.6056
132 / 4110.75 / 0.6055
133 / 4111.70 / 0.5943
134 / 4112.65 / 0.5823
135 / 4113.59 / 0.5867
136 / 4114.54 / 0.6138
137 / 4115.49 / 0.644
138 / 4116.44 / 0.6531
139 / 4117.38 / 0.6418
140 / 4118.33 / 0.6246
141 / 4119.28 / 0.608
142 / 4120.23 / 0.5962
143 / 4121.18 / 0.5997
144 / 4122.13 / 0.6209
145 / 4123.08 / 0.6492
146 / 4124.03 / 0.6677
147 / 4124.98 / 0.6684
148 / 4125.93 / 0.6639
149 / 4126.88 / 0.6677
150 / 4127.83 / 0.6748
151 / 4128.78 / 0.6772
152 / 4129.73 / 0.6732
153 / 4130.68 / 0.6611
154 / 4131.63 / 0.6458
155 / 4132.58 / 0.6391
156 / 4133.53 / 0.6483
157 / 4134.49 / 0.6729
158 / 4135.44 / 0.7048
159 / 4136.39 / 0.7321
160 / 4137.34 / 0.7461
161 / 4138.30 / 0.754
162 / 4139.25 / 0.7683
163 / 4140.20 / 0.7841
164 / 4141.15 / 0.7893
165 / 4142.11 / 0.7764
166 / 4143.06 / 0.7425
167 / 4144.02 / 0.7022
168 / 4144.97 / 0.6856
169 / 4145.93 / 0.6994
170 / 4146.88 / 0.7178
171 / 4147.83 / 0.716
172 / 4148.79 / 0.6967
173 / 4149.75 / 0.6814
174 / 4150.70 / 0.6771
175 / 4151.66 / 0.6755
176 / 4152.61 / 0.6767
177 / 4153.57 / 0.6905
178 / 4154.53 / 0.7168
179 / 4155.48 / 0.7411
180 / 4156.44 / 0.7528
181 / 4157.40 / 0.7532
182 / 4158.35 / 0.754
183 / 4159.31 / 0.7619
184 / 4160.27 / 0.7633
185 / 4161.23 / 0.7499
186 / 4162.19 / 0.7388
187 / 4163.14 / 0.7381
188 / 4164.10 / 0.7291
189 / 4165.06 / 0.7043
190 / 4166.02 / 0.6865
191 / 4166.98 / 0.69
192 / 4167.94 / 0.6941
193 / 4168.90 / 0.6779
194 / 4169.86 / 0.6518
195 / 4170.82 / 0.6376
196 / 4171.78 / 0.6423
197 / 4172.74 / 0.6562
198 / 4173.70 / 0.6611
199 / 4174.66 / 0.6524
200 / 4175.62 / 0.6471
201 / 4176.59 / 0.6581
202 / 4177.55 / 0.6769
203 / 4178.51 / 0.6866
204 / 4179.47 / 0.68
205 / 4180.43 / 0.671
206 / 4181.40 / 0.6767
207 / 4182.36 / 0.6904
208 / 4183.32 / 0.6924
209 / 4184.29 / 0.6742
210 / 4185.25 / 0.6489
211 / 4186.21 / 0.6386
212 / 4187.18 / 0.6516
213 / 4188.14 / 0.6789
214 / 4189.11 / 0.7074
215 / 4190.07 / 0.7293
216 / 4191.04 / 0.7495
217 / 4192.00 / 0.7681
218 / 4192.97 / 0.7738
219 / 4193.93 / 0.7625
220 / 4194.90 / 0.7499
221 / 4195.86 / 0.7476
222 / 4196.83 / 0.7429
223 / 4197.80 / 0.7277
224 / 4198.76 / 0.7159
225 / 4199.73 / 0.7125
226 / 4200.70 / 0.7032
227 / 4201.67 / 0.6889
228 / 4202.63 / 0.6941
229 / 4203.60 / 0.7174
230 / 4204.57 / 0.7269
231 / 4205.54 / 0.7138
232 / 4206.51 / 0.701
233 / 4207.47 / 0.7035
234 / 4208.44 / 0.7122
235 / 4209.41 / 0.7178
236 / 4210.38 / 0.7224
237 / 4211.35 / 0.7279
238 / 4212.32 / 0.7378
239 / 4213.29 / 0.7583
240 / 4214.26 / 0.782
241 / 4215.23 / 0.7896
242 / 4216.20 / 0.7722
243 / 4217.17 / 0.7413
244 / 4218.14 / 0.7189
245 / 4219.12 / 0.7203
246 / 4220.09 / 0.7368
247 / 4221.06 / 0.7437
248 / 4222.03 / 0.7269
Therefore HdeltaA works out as 5.7 Ang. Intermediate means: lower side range 0.692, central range 0.6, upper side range 0.715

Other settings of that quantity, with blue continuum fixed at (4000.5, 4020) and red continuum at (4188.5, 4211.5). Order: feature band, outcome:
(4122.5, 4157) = 0.74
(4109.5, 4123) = 1.87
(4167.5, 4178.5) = 0.92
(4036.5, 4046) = 0.27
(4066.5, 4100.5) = 2.78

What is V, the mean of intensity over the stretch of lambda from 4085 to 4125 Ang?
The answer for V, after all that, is 0.602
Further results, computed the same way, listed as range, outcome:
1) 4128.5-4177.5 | 0.704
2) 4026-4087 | 0.692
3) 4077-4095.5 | 0.625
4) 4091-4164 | 0.655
